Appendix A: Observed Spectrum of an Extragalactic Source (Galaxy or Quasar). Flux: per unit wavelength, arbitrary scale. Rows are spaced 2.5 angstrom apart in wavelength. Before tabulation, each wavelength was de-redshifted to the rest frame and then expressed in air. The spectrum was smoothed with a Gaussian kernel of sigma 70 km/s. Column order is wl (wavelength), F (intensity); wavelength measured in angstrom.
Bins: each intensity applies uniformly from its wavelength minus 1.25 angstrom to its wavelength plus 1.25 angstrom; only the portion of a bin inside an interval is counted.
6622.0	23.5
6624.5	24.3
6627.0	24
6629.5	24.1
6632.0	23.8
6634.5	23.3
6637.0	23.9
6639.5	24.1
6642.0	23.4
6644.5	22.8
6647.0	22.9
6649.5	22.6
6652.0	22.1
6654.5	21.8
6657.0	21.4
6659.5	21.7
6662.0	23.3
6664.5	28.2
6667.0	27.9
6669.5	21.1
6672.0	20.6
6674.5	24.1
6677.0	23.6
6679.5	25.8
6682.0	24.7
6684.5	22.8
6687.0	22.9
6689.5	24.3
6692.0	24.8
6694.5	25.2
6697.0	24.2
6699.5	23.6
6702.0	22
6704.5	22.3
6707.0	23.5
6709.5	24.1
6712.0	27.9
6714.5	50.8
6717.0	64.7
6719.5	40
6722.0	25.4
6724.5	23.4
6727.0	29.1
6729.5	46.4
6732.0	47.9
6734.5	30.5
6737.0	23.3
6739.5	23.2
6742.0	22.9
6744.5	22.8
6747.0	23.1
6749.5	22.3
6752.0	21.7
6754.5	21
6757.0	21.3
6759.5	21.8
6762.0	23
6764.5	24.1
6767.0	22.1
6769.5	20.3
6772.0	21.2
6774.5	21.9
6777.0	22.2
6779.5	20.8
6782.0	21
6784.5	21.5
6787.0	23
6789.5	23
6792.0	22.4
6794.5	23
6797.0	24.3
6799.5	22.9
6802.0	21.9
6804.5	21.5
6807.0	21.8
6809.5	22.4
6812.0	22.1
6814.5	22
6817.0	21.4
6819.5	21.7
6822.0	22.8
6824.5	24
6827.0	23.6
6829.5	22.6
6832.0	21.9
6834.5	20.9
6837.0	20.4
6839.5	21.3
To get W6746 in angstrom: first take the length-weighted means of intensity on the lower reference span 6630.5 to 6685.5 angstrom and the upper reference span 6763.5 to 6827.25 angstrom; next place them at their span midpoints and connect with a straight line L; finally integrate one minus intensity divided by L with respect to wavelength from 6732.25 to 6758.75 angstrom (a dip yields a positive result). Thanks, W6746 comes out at -1.67 angstrom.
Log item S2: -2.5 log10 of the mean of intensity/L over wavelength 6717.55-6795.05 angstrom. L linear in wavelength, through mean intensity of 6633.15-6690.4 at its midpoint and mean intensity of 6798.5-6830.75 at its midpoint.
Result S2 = -0.12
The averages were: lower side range 23.4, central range 25.4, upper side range 22.4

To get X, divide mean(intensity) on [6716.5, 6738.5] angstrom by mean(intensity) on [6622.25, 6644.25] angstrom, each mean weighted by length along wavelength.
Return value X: 1.5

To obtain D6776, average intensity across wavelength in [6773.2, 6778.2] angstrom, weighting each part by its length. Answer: 22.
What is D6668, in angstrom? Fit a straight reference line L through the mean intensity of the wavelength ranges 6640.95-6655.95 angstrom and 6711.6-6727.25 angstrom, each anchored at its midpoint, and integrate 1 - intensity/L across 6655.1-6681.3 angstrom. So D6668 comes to 3.1 angstrom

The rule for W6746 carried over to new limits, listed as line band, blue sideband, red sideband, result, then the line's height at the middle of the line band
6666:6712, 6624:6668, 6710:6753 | 6.5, 27.8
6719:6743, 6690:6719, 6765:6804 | -2.9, 27.6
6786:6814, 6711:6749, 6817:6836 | 3.1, 25.4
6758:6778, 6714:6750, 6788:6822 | 4.1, 27.7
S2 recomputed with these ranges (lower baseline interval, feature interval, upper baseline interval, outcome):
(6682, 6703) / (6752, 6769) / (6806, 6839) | 0.040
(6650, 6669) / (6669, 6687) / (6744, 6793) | 0.002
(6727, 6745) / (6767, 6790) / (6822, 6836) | 0.250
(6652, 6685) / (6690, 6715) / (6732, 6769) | -0.103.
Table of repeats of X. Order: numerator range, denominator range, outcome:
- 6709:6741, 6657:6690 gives 1.48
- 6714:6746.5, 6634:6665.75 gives 1.47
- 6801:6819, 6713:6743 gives 0.61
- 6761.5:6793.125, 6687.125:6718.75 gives 0.74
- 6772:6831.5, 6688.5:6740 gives 0.72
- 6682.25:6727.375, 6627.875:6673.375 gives 1.24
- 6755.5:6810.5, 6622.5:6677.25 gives 0.95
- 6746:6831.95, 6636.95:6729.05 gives 0.84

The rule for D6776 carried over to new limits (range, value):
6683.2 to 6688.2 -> 22.9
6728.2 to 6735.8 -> 41.4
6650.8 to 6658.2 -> 21.8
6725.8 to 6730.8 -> 37.9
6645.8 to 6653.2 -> 22.5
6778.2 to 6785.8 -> 21.1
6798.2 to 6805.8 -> 22.1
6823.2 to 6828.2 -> 23.8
